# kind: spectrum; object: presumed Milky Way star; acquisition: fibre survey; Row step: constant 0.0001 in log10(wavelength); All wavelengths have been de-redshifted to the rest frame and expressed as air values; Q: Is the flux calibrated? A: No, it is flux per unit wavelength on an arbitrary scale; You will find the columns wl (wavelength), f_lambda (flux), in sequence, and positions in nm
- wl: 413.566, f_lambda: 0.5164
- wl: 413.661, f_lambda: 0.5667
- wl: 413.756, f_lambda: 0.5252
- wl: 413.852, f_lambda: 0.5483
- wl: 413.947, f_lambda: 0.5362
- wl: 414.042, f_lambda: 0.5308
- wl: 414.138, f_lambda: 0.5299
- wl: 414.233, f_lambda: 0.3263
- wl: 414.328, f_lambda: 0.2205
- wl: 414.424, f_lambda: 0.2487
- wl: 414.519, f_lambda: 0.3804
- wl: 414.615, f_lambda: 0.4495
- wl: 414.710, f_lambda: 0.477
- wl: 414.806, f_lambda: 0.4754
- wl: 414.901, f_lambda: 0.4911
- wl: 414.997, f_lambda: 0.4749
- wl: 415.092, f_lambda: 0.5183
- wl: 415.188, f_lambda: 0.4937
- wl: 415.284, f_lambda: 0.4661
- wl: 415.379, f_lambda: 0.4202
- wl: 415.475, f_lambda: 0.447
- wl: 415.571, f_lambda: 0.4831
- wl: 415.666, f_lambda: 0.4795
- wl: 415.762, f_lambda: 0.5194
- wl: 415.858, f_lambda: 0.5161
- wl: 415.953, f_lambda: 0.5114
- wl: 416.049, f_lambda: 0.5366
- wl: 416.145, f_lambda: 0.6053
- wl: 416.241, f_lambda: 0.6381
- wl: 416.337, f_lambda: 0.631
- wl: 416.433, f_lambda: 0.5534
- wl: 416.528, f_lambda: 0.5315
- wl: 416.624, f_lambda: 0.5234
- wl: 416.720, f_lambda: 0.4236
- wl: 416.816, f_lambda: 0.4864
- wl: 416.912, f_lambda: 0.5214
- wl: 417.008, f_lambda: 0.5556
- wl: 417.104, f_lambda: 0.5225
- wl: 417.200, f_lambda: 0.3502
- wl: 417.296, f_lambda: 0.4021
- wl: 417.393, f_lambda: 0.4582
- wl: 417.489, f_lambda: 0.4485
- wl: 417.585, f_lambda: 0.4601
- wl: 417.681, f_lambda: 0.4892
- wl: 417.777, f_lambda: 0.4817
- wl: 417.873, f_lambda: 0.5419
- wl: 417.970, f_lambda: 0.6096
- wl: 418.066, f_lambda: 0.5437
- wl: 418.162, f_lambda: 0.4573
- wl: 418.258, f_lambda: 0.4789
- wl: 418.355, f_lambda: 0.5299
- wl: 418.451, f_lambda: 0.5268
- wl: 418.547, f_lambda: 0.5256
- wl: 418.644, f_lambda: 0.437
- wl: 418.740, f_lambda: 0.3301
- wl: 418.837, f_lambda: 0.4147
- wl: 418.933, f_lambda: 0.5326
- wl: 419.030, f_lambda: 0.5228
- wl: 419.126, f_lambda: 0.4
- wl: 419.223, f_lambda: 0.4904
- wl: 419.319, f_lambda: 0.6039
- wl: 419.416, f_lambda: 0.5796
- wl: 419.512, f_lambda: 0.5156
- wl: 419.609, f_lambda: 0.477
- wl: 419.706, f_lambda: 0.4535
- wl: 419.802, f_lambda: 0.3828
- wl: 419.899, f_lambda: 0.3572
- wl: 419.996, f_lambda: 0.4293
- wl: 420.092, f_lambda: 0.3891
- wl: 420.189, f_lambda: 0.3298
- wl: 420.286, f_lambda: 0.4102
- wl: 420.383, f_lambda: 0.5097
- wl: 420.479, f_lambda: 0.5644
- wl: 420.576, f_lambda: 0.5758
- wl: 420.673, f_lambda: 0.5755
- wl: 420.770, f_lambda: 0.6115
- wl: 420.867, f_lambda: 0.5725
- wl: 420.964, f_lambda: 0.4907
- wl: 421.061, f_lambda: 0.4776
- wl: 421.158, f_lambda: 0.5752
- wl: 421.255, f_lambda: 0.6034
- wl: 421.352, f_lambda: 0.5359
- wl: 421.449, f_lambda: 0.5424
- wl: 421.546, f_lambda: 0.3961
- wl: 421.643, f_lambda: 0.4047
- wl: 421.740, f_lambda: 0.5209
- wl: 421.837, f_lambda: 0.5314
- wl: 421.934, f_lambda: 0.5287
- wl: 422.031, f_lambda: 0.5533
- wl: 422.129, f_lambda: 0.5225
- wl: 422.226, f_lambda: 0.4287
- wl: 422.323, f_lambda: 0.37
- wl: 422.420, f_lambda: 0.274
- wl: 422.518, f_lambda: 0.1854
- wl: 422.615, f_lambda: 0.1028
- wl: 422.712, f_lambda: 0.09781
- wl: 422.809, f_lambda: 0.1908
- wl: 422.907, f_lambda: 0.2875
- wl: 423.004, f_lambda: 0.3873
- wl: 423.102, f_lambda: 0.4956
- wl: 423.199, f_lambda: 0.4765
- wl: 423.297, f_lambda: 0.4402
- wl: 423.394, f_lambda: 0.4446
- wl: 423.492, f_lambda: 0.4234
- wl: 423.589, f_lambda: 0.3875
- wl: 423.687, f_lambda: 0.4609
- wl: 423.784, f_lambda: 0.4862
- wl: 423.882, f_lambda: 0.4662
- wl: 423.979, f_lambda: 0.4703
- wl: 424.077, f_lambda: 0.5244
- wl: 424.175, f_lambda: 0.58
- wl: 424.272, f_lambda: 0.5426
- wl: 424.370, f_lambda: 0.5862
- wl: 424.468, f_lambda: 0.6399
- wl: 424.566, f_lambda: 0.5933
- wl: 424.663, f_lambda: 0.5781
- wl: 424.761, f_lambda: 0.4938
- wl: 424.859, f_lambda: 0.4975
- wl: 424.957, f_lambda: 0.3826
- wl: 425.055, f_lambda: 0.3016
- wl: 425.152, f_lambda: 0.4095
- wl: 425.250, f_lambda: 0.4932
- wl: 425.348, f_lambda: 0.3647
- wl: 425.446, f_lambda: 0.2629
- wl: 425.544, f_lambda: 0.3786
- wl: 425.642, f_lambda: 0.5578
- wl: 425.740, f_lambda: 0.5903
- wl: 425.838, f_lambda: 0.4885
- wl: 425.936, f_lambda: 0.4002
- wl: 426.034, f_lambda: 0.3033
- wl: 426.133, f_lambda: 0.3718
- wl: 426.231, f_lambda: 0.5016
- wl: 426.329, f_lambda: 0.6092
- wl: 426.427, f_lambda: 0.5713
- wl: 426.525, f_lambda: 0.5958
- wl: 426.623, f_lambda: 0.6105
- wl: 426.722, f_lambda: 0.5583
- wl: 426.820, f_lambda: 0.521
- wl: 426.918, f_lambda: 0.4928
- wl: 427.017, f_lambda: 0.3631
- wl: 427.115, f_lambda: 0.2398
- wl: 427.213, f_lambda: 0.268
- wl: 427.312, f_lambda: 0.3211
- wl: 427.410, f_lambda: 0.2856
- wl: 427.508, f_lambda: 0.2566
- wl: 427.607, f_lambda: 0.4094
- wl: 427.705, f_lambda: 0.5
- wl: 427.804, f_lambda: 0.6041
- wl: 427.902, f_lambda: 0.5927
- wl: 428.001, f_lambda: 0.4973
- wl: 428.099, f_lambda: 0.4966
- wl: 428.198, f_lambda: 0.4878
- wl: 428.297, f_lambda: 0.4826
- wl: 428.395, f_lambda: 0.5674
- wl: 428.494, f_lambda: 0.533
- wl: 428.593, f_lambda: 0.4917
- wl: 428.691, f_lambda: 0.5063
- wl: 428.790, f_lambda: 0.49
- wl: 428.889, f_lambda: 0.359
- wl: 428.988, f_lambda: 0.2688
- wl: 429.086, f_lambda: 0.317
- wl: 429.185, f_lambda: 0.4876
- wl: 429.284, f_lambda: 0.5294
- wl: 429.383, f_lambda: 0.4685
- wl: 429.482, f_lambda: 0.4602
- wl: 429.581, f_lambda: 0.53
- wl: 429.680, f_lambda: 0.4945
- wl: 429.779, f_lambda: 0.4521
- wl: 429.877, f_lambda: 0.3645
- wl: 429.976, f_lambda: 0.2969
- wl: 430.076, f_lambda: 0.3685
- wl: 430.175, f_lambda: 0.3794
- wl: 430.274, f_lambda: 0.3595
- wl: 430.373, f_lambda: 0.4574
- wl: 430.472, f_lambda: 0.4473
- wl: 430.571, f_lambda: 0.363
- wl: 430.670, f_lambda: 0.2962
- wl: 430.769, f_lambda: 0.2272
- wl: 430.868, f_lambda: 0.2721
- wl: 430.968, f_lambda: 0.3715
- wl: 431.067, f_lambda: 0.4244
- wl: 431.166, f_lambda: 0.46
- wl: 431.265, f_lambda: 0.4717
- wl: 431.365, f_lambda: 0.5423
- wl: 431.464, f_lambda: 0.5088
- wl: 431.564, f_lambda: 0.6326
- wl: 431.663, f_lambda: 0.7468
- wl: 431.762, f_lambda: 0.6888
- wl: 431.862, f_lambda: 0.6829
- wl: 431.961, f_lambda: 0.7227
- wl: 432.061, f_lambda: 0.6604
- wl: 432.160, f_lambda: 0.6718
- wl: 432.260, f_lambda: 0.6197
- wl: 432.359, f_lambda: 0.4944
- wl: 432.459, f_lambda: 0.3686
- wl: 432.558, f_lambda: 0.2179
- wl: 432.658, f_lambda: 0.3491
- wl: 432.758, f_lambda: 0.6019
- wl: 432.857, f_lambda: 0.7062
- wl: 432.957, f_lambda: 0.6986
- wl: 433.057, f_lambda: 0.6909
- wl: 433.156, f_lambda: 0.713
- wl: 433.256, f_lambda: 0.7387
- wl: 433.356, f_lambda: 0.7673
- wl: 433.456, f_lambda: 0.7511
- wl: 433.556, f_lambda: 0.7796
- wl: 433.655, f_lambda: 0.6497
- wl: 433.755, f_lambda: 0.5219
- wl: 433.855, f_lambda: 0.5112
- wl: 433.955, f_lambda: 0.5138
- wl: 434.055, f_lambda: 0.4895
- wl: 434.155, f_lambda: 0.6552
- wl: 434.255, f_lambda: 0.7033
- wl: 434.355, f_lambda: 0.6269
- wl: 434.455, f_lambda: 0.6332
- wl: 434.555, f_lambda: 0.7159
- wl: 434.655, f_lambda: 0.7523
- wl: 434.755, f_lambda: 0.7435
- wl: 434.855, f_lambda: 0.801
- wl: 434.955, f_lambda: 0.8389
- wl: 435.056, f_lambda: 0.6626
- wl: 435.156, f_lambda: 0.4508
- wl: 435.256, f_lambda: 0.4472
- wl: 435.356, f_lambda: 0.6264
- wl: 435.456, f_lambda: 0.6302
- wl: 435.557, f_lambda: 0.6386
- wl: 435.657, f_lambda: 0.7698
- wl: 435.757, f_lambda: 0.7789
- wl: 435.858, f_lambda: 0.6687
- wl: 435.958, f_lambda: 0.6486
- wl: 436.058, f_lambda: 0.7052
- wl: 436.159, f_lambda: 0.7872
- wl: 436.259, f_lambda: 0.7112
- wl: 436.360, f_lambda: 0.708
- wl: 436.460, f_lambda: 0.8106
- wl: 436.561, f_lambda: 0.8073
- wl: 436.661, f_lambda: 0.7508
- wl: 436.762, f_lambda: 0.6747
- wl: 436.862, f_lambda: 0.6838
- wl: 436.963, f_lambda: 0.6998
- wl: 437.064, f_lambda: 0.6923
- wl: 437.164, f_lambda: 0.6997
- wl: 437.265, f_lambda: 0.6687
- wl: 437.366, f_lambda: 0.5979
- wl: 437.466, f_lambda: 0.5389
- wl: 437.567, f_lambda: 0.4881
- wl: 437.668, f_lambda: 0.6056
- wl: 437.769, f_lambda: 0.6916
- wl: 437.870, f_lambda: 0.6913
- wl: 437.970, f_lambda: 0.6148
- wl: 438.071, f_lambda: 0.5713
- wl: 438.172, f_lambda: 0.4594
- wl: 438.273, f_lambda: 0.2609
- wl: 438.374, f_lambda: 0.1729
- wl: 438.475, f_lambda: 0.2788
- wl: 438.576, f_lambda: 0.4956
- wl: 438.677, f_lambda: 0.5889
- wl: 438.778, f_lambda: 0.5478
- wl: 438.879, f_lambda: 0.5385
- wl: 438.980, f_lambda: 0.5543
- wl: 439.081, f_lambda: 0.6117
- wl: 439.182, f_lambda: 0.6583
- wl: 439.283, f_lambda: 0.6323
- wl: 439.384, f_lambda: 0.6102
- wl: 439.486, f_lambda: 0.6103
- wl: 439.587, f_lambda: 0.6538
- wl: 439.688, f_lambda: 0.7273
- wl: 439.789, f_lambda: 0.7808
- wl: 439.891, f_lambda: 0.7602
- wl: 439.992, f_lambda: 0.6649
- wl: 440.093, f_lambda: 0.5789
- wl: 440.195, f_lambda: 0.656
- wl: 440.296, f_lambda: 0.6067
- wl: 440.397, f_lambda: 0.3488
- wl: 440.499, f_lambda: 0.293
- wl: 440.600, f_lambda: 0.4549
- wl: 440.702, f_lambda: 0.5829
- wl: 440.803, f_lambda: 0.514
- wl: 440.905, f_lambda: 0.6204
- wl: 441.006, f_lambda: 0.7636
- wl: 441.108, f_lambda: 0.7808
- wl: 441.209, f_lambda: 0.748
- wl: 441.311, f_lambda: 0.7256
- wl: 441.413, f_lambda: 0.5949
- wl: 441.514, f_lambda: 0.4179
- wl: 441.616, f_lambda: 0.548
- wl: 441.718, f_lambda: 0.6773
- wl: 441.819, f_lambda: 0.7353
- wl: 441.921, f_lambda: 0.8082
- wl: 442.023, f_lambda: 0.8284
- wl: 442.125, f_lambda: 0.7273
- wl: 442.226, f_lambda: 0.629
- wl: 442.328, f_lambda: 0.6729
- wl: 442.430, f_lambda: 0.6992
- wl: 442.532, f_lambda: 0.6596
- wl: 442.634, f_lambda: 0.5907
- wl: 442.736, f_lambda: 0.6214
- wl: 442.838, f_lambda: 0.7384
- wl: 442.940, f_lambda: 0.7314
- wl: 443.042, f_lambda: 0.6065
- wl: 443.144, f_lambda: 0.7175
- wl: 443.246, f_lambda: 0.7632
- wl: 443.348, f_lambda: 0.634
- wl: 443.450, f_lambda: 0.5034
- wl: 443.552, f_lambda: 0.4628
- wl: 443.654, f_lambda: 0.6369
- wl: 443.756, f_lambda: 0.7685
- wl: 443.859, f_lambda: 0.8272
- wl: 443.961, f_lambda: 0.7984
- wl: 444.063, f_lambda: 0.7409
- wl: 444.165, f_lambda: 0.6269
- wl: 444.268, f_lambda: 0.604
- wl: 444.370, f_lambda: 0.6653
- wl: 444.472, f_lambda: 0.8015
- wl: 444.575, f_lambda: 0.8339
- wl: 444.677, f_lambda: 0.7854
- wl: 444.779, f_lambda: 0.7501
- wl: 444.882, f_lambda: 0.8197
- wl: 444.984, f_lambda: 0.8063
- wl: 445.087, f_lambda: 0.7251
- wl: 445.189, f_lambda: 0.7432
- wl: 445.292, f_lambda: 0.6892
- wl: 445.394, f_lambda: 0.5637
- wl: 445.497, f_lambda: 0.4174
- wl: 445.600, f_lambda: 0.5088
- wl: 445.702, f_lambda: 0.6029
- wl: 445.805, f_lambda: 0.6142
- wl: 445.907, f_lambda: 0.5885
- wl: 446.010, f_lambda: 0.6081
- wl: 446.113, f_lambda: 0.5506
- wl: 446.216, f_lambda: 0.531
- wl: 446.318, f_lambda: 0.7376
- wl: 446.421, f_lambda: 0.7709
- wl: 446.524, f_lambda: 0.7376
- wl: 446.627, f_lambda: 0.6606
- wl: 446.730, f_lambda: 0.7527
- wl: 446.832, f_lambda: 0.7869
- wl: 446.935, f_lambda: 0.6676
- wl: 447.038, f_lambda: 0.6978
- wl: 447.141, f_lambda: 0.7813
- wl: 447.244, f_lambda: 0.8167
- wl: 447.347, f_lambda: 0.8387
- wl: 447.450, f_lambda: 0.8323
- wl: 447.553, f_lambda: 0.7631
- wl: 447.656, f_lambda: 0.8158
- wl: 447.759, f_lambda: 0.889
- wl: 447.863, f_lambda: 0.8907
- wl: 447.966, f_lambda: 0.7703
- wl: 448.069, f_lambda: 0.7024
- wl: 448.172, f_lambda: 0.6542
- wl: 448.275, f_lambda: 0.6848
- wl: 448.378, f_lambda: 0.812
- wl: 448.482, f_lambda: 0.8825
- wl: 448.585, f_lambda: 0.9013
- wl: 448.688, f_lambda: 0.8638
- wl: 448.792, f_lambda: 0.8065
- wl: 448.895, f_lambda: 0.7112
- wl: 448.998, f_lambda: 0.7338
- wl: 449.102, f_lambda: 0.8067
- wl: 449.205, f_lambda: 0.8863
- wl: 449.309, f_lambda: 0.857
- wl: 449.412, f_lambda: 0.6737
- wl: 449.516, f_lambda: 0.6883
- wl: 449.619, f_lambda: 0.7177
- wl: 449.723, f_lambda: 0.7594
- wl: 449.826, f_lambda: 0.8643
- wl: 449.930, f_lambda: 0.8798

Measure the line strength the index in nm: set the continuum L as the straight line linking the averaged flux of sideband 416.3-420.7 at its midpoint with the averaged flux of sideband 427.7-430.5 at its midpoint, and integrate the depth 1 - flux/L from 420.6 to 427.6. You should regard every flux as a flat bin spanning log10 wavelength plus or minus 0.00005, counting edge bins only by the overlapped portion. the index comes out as 0.32 nm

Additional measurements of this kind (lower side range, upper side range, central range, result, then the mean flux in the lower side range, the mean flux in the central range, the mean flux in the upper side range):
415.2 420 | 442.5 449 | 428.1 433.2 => 0.94 nm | 0.493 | 0.486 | 0.713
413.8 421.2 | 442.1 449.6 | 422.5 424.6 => 0.44 nm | 0.485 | 0.424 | 0.716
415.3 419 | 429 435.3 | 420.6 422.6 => 0.12 nm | 0.498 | 0.48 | 0.544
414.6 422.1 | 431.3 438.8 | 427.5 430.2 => 0.56 nm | 0.496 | 0.457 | 0.624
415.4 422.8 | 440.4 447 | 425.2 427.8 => 0.46 nm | 0.477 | 0.438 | 0.663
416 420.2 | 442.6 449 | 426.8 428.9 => 0.46 nm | 0.489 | 0.444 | 0.714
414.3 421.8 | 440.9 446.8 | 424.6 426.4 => 0.32 nm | 0.487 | 0.447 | 0.678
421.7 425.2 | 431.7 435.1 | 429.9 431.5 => 0.54 nm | 0.435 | 0.389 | 0.64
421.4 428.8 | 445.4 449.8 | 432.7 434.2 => -0.27 nm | 0.448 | 0.651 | 0.732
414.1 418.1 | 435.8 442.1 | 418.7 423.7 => 0.65 nm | 0.482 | 0.445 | 0.62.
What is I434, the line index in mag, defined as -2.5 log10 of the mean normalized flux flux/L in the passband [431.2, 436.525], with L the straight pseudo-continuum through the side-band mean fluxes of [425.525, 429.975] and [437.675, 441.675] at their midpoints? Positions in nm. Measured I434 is -0.23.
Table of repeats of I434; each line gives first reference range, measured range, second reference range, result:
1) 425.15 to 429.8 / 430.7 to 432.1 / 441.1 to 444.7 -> -0.020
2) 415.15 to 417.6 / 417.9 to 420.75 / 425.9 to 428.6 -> 0.015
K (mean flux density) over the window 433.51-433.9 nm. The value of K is 0.616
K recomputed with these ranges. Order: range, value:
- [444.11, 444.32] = 0.618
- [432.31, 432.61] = 0.36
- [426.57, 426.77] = 0.583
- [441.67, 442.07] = 0.763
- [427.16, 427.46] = 0.291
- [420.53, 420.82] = 0.587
